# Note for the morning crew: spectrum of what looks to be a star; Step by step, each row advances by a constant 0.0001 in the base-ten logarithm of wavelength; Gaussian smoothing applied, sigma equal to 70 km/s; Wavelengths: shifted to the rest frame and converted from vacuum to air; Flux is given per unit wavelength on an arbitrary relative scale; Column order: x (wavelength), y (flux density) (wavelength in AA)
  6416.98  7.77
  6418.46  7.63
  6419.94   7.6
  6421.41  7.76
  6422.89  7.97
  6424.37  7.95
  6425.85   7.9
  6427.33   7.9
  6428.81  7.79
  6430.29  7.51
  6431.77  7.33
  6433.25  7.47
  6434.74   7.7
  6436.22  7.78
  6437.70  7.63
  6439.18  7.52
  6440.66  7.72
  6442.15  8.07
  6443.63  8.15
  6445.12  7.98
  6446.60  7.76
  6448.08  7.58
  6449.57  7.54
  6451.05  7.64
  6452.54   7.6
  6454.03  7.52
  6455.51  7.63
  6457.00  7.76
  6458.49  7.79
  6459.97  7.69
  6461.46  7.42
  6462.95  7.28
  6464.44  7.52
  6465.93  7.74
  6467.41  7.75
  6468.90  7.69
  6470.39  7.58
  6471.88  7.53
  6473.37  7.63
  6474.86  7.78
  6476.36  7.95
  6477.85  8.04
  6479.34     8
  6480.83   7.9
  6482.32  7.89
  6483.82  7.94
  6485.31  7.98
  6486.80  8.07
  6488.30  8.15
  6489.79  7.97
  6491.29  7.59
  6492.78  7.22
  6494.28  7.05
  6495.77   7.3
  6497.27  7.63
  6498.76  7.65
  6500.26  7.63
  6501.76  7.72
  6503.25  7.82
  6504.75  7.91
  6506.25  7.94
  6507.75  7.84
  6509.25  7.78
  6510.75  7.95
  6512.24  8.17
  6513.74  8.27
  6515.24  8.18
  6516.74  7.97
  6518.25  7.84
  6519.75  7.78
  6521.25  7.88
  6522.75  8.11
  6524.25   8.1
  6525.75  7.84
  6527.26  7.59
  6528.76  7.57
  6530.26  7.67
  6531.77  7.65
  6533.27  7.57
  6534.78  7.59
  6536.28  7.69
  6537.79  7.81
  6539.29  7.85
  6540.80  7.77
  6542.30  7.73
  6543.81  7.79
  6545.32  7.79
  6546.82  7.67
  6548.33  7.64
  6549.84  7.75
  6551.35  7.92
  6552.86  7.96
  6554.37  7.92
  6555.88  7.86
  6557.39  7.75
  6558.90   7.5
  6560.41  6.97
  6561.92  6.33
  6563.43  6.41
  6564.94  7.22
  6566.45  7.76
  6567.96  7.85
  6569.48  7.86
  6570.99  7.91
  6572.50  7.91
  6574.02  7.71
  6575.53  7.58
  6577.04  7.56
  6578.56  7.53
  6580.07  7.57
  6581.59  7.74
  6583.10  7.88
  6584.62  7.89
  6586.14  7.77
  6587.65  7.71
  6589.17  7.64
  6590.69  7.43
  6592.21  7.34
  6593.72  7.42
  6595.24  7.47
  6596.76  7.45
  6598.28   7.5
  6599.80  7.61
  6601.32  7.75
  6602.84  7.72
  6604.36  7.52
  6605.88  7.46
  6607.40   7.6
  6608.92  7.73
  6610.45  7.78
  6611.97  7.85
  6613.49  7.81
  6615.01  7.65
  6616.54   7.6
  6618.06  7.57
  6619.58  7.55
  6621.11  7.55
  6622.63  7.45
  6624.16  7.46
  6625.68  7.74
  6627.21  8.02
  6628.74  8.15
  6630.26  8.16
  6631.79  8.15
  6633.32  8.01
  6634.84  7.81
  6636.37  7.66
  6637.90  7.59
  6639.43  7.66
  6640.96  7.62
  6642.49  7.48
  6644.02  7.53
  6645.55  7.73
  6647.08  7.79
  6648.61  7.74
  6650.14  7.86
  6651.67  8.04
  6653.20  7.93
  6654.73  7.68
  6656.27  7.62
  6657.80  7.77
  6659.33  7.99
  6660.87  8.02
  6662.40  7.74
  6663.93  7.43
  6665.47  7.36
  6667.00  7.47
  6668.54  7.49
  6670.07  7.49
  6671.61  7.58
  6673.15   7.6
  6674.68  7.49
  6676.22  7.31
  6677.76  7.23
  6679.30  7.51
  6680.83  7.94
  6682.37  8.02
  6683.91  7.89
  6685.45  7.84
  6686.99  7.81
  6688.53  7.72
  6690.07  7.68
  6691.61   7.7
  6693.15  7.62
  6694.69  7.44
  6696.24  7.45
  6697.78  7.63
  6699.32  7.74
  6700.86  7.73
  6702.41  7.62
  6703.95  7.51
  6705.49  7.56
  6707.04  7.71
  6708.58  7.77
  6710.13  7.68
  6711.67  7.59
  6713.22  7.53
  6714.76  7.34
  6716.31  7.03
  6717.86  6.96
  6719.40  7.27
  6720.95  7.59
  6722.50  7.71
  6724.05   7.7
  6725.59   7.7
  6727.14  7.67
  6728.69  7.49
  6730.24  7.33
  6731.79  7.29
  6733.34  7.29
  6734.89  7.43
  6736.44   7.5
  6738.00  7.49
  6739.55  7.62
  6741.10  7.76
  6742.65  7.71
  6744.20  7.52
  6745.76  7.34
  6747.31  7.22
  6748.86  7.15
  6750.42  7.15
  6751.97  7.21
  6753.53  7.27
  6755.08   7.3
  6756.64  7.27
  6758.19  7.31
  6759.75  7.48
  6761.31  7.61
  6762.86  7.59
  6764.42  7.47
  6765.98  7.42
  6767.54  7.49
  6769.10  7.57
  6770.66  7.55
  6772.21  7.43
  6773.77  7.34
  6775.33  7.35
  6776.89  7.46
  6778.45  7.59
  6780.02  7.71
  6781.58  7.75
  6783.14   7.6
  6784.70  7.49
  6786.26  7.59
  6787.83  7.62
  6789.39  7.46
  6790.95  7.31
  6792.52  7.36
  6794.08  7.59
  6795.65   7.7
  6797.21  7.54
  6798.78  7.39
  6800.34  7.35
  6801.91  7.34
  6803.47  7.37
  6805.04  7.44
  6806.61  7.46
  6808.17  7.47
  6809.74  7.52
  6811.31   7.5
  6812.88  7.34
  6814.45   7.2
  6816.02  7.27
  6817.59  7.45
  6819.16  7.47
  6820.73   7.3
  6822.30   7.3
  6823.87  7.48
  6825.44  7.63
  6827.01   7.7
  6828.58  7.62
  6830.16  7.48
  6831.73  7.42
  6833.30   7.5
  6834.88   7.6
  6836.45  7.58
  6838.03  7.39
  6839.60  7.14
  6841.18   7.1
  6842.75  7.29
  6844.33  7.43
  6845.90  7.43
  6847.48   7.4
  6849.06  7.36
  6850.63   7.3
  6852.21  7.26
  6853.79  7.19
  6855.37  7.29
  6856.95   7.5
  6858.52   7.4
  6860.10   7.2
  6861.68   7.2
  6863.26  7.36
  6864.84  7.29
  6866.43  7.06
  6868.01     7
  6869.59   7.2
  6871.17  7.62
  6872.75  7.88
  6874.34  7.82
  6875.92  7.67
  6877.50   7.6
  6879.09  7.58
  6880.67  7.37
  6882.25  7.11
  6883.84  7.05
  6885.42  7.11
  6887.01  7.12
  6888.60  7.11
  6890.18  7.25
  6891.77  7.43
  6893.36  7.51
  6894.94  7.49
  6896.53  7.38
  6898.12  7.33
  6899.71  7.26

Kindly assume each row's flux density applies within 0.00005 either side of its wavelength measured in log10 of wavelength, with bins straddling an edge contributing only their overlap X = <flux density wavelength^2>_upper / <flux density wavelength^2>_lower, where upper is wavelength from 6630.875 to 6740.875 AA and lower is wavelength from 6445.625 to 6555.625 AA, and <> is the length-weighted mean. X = 1.0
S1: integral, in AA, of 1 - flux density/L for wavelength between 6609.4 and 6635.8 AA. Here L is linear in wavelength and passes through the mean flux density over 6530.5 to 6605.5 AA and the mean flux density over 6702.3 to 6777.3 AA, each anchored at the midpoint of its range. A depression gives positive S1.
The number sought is -0.8 AA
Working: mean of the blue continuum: 7.62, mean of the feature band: 7.78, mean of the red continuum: 7.46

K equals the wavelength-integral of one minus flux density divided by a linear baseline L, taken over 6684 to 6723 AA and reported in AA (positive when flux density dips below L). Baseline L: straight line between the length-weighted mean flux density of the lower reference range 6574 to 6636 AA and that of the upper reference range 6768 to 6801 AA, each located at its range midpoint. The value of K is 0.08 AA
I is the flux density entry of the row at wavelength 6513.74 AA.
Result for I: 8.27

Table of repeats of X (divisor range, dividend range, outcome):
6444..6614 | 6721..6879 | 1.05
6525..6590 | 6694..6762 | 1.03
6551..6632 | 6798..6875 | 1.04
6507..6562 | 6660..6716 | 1.03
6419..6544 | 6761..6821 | 1.06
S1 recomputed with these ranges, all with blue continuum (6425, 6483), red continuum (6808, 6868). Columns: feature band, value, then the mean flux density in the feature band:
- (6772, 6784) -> -0.2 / 7.53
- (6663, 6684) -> -0.1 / 7.55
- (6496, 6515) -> -0.5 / 7.85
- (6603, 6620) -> -0.2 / 7.65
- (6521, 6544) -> -0.4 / 7.76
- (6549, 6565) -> 0.4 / 7.43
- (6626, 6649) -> -0.8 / 7.8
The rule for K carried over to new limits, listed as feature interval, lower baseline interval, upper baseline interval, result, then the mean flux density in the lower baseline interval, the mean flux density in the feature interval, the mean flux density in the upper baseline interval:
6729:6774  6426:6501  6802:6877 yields 0.3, 7.7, 7.42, 7.4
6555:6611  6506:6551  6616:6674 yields 1.5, 7.83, 7.56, 7.71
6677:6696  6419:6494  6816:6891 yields -0.4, 7.73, 7.69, 7.37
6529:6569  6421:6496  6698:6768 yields 0.2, 7.72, 7.59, 7.47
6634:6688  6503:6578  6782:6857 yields -0.6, 7.73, 7.68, 7.43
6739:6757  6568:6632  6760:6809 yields 0.4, 7.68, 7.38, 7.5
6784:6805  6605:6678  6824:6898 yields 0.0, 7.69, 7.47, 7.38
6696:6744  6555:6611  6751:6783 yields -0.3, 7.56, 7.53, 7.46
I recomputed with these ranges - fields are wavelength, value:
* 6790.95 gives 7.31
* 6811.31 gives 7.5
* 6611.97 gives 7.85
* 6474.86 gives 7.78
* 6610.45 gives 7.78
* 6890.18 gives 7.25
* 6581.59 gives 7.74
